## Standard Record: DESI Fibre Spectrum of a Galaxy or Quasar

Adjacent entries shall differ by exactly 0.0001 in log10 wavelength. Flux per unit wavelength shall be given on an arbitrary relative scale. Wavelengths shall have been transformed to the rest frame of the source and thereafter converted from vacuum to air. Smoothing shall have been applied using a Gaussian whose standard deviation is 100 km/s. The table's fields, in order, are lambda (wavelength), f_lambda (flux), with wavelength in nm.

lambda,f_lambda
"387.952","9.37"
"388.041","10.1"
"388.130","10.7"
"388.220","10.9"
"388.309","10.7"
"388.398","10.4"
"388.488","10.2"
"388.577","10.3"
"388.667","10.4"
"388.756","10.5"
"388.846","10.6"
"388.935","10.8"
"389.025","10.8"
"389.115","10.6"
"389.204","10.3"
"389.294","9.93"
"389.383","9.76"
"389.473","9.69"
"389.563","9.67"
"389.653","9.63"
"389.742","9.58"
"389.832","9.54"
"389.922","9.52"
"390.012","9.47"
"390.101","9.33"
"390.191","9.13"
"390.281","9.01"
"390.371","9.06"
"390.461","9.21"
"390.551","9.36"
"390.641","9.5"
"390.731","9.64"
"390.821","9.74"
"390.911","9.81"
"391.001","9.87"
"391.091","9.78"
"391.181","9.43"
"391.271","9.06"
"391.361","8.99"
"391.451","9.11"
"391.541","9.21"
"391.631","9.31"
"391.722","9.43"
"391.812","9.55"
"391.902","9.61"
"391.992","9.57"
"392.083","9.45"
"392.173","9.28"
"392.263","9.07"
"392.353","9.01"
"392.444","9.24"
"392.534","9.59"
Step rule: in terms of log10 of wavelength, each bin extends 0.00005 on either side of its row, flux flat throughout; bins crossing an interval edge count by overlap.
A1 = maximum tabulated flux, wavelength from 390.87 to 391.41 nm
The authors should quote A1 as 9.87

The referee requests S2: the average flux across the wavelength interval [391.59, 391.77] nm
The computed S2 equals 9.34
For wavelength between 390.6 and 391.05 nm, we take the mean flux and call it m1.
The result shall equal 9.71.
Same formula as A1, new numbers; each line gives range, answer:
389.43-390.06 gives 9.69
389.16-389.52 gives 10.3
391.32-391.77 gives 9.43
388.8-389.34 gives 10.8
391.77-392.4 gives 9.61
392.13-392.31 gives 9.28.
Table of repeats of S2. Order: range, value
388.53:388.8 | 10.4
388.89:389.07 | 10.8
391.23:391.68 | 9.13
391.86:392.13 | 9.53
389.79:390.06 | 9.52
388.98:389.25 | 10.5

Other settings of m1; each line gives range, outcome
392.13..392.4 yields 9.12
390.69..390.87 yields 9.69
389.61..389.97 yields 9.57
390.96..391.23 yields 9.69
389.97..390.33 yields 9.24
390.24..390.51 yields 9.09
